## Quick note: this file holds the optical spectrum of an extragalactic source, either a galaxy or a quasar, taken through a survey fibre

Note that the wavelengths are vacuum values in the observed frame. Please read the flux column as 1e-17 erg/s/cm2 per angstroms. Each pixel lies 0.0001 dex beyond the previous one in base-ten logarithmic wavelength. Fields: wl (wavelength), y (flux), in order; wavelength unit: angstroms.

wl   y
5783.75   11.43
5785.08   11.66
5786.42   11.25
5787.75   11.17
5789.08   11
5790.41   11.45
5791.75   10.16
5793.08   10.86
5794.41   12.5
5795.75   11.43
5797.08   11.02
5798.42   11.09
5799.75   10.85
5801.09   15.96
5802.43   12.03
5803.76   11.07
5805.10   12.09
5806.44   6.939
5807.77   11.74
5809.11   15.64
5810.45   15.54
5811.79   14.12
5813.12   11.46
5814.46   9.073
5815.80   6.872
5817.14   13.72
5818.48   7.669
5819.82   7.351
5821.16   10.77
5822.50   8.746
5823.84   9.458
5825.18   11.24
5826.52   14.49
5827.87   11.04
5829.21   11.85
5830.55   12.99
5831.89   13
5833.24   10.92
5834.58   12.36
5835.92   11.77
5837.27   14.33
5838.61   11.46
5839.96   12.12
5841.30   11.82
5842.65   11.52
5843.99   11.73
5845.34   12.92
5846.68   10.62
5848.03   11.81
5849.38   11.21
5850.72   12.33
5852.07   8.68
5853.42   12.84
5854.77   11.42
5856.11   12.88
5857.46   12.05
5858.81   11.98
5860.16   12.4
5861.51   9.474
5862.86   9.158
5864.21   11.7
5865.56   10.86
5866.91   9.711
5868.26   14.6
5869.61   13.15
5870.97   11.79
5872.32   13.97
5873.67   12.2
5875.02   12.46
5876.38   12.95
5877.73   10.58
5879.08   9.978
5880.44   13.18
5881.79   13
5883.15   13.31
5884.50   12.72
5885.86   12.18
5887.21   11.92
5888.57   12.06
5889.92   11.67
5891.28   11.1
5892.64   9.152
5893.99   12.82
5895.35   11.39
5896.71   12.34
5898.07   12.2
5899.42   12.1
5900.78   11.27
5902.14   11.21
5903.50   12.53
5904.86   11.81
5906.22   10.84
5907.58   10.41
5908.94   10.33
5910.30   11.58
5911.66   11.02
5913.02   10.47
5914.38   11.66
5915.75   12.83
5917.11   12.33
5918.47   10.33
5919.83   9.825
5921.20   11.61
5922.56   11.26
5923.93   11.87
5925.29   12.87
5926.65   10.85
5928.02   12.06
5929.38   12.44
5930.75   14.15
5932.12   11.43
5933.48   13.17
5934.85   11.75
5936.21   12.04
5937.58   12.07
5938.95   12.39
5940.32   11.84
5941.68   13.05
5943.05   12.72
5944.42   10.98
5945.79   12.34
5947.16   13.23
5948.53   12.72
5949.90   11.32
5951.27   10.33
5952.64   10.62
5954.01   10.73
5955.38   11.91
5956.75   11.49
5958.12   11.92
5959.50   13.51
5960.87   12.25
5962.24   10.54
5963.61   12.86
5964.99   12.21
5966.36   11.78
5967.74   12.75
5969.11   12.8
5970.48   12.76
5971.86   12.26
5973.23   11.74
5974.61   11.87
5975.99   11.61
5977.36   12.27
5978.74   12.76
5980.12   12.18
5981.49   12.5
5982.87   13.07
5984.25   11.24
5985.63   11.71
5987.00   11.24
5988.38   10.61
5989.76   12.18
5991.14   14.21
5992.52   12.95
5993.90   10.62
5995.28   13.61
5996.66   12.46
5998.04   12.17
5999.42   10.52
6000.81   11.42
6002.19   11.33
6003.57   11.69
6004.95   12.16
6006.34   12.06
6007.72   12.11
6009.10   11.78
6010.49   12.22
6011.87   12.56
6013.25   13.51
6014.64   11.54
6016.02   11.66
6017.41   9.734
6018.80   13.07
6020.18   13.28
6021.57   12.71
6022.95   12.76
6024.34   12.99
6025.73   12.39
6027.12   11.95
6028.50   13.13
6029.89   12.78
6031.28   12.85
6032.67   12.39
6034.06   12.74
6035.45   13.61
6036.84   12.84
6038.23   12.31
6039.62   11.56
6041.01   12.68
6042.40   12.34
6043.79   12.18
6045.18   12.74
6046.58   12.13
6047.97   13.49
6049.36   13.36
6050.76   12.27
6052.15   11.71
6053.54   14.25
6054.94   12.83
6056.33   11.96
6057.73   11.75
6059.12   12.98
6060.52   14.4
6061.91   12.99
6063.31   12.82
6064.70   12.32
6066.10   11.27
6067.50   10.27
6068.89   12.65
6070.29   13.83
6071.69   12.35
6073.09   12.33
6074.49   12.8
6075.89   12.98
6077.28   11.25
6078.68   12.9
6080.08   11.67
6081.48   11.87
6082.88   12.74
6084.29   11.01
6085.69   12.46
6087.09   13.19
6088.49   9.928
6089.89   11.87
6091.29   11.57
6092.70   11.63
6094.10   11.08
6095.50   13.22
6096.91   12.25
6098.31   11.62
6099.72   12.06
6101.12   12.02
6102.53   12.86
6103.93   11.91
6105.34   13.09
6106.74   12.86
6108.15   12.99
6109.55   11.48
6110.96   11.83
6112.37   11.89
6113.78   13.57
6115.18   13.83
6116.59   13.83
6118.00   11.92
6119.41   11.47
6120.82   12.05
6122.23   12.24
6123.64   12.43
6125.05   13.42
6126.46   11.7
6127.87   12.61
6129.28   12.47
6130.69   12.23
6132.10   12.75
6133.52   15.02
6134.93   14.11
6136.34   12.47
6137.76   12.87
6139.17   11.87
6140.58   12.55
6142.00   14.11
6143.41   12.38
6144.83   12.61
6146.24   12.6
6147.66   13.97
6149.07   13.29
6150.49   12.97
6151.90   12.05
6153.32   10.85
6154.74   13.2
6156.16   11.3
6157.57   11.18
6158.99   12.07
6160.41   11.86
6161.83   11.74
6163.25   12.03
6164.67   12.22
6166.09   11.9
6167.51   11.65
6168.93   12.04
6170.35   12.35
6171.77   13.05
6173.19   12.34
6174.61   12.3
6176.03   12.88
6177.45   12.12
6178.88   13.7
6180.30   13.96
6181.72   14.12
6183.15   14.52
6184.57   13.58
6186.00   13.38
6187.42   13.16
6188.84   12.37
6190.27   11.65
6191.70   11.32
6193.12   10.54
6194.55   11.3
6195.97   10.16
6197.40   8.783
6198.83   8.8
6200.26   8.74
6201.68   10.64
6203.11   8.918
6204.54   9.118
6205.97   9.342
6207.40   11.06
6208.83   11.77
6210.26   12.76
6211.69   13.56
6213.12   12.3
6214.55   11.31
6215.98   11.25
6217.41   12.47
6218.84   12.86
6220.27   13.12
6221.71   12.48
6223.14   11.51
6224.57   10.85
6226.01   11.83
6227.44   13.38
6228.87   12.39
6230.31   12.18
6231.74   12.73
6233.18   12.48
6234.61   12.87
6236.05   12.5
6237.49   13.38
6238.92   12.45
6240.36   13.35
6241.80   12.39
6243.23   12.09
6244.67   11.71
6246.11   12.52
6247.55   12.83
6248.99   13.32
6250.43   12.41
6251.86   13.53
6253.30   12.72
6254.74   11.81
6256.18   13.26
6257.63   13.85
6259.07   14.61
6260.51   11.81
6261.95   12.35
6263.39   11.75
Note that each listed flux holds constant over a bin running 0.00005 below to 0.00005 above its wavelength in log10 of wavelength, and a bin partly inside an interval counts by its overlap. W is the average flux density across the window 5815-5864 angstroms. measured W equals 11.3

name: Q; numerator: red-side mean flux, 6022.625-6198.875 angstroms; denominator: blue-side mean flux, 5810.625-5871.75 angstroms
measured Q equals 1.1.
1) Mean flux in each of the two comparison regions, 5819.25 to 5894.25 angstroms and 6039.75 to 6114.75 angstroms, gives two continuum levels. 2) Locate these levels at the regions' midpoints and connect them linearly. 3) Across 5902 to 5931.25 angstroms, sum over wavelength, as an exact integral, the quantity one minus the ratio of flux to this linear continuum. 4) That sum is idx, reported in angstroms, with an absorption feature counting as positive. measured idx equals 0.8 angstroms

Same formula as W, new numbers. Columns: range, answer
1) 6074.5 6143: 12.4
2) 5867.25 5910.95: 11.9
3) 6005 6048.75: 12.5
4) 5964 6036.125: 12.2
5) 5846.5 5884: 11.8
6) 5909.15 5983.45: 12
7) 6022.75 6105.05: 12.4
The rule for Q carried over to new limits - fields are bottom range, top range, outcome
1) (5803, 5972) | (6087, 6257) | 1.04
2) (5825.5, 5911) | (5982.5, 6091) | 1.04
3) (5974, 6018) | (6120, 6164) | 1.05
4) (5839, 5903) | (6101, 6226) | 1.03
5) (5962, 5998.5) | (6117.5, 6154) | 1.04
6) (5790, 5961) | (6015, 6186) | 1.07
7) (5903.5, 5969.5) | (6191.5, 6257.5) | 1.00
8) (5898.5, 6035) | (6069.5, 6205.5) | 1.02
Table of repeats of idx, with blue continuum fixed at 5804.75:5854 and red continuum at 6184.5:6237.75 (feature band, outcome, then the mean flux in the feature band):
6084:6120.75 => -2.1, 12.2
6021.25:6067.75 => -4.2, 12.6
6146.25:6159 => -0.8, 12.3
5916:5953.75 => -1.3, 11.9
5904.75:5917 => 0.3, 11.2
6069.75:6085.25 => -1.0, 12.3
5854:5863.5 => 0.1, 11.4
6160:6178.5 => -1.0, 12.2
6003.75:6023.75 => -1.2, 12.2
